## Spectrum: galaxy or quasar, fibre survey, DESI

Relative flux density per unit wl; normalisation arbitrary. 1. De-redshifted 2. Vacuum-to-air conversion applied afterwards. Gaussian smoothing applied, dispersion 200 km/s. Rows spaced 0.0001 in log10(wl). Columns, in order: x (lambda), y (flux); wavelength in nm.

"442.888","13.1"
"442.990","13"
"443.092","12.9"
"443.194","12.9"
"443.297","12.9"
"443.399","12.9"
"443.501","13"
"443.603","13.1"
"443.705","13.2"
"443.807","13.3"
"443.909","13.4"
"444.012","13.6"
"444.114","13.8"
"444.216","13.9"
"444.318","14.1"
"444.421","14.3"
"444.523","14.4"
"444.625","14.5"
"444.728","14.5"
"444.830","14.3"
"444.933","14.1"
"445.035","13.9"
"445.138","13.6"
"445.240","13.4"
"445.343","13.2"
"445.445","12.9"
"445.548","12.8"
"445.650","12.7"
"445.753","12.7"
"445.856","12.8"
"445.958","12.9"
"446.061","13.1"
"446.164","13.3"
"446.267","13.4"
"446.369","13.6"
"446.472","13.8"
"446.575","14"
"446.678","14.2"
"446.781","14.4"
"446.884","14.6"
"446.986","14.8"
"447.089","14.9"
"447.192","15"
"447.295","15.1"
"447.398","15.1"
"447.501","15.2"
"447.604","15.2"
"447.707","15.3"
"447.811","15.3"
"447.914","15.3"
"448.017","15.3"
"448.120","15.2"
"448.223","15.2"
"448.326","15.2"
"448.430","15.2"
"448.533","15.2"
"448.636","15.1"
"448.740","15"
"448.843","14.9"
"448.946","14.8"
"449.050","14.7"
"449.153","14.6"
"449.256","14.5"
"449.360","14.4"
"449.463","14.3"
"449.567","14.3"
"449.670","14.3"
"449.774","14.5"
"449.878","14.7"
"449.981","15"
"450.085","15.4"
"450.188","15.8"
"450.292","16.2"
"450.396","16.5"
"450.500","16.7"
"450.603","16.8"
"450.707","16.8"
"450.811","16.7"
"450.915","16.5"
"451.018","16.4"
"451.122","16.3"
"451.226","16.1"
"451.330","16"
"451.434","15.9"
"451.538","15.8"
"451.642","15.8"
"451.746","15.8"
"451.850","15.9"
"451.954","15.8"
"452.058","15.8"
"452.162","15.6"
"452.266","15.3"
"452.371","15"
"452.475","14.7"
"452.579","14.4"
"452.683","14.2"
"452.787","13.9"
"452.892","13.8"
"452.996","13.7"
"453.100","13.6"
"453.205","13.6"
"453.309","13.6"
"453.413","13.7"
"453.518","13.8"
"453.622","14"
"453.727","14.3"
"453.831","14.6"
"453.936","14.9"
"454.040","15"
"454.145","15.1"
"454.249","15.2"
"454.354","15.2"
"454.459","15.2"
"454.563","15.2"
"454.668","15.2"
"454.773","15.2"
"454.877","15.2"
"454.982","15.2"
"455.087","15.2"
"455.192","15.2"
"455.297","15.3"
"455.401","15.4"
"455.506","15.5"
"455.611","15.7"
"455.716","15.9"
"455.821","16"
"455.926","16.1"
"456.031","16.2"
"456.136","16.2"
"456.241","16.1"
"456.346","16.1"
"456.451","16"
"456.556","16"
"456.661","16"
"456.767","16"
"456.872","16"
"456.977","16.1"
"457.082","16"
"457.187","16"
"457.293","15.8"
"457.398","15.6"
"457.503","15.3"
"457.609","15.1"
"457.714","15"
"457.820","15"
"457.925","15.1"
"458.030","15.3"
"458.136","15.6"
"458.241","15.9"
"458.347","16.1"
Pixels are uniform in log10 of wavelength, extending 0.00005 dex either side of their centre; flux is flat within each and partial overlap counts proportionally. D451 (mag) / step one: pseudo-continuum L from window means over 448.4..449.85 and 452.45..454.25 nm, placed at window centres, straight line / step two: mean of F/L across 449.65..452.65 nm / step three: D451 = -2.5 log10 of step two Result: -0.09 mag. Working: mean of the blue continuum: 14.7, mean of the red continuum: 14.2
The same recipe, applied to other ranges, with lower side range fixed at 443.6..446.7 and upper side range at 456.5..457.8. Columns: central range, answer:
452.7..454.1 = 0.07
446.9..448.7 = -0.08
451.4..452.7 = -0.04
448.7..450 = -0.02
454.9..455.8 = 0.00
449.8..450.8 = -0.11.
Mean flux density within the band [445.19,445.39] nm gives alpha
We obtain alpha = 13.3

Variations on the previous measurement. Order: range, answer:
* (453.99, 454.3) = 15.1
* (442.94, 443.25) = 12.9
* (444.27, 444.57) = 14.3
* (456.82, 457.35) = 16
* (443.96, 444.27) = 13.8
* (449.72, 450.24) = 15.1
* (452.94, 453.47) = 13.6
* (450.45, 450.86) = 16.8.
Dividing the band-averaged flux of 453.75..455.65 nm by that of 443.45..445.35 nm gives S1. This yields 1.10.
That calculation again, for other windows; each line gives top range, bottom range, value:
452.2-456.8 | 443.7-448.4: 1.06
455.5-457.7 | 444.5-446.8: 1.17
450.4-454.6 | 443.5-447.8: 1.09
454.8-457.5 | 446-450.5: 1.07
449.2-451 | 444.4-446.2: 1.15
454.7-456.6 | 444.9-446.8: 1.17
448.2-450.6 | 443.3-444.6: 1.11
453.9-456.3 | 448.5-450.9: 1.01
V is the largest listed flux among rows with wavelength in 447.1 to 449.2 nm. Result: 15.3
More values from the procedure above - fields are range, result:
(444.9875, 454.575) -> 16.8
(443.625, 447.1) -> 14.9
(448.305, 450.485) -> 16.5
